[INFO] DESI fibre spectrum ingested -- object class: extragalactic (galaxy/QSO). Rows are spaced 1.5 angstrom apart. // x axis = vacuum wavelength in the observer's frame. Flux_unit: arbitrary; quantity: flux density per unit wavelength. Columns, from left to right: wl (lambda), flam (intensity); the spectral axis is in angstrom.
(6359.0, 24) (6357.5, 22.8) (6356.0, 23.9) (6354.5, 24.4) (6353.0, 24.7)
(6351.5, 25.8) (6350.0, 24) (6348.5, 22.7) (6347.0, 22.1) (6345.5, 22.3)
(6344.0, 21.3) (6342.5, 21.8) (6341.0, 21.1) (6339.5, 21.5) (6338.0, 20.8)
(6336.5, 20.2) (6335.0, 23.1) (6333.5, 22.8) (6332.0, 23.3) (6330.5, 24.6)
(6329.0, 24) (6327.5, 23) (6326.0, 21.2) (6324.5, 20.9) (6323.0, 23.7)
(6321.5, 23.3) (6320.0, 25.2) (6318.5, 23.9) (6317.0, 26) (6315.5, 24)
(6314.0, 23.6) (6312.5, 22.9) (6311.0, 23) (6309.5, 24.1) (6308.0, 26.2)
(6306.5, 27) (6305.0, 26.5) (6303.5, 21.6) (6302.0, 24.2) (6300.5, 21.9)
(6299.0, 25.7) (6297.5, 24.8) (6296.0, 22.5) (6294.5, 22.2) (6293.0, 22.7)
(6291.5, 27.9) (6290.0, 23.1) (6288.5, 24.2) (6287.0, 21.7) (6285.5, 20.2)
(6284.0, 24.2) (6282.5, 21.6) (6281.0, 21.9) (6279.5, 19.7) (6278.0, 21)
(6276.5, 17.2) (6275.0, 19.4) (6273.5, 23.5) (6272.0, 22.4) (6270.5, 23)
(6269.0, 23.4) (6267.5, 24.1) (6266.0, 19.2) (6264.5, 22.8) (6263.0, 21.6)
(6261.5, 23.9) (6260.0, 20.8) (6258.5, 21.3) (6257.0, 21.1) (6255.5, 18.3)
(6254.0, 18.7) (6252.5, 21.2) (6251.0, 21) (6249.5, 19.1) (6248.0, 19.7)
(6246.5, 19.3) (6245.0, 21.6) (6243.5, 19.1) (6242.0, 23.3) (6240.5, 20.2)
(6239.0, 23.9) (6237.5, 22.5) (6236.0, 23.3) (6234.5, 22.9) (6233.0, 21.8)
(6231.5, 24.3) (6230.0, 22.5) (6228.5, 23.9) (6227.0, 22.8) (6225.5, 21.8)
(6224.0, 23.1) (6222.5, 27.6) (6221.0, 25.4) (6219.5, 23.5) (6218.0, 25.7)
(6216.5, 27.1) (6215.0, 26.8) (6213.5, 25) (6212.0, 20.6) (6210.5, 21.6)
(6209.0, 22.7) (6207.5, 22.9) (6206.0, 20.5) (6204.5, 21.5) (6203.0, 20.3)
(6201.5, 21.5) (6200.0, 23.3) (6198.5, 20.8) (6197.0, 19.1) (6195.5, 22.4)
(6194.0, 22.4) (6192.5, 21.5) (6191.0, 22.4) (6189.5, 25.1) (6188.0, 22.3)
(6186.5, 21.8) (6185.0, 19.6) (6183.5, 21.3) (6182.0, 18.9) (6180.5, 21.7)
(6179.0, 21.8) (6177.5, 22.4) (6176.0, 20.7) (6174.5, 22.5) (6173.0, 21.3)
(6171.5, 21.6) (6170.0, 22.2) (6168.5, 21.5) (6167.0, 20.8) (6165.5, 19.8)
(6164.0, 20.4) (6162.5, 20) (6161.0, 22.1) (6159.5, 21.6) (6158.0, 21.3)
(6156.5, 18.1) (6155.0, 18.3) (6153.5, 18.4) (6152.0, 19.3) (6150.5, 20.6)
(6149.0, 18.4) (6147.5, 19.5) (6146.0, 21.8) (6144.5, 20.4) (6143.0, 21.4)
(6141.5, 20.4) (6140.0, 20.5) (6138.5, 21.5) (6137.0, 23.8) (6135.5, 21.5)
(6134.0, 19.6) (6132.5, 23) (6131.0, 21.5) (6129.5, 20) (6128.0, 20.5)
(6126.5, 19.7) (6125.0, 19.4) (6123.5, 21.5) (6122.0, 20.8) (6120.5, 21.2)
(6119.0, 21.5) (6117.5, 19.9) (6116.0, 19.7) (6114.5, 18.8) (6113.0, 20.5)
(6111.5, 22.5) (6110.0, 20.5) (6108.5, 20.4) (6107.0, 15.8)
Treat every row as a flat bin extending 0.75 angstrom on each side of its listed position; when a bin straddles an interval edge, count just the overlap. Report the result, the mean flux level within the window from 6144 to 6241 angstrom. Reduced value 21.9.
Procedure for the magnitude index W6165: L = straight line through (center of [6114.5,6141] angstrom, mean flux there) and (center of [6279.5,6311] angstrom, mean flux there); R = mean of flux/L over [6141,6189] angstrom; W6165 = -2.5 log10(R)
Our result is 0.04 mag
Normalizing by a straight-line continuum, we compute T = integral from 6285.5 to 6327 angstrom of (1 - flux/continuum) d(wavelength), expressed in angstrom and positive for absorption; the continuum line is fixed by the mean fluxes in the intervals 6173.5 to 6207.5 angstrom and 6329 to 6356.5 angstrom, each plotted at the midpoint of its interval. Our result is -2.3 angstrom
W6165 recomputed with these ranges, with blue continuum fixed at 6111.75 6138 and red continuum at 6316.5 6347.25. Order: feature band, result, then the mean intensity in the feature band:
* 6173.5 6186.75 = 0.006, 21.2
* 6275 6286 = 0.073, 20.7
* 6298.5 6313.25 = -0.087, 24.3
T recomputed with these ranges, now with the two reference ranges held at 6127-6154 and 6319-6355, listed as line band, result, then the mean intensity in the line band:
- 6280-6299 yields -0.7 angstrom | 23.1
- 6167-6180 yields -0.4 angstrom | 21.7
